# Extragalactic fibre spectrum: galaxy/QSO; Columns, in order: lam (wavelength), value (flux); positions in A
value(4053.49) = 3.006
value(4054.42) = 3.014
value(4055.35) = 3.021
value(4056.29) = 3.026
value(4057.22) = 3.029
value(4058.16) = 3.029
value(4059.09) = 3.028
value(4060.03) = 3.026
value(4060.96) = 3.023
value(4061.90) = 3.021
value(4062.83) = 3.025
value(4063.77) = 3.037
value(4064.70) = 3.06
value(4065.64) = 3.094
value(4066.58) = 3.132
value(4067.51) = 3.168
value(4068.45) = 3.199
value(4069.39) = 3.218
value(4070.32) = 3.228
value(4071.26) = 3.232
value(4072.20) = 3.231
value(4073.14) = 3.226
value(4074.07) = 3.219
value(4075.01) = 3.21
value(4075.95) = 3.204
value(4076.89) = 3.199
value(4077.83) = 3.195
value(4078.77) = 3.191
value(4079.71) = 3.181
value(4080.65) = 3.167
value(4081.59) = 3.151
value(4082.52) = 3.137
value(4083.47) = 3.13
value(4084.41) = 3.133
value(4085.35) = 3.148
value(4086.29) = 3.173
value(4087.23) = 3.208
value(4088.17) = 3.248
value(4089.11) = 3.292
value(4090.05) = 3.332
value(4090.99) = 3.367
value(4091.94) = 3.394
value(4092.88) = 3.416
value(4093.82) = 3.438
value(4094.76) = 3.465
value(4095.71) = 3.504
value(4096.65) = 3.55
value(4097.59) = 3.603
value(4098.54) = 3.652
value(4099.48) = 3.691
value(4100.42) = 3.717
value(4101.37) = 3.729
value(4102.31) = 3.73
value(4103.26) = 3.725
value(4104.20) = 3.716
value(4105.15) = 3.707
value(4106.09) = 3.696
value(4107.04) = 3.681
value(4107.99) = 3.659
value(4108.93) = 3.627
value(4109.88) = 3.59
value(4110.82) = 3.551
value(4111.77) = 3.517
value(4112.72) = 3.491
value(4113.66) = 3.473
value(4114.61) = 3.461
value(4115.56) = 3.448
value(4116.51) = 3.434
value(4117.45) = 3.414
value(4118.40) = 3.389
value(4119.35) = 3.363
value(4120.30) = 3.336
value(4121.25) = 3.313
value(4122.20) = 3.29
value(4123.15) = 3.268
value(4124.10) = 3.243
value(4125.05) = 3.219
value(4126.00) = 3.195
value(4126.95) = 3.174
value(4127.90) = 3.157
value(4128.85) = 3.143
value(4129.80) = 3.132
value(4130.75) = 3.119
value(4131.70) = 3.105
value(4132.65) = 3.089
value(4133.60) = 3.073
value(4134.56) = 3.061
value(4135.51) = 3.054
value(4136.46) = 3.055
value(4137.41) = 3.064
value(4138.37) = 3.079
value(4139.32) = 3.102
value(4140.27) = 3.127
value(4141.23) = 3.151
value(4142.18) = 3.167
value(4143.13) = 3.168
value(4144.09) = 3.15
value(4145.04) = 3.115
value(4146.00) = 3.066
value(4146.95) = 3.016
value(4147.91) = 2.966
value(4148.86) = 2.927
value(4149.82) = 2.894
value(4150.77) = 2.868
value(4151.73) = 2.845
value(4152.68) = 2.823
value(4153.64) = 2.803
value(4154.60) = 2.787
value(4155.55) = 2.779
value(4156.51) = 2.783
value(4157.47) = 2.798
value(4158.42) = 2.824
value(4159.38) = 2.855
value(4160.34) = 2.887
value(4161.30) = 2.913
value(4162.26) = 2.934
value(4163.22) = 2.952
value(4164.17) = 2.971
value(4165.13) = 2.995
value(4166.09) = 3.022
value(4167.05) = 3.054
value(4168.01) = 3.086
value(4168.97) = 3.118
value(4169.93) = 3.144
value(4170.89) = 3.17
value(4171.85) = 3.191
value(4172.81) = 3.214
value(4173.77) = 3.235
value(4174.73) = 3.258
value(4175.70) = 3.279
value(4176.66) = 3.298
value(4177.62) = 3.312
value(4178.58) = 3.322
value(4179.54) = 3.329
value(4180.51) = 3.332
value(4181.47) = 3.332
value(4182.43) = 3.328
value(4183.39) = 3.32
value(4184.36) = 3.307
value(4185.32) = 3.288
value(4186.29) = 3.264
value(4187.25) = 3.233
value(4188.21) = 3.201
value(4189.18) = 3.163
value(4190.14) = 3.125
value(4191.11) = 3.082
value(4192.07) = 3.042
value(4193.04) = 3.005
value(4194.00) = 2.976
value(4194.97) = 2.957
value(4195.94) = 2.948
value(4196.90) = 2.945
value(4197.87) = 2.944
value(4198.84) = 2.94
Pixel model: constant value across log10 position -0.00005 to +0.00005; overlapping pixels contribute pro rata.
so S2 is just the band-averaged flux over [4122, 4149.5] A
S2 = 3.12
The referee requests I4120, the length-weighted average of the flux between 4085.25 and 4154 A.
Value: 3.3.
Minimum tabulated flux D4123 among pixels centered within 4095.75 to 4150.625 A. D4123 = 2.894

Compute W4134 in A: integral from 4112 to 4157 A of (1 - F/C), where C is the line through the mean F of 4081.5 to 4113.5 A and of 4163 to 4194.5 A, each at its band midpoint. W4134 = 2.9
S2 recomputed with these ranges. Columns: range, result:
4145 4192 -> 3.08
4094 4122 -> 3.56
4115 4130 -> 3.29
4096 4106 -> 3.68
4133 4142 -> 3.09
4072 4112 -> 3.41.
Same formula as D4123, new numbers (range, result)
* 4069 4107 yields 3.13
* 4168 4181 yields 3.086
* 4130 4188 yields 2.779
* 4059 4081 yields 3.021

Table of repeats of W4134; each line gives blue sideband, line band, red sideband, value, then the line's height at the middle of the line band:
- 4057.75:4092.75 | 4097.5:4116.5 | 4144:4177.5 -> -3.11 A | 3.11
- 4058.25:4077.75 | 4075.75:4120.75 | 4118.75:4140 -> -3.99 A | 3.15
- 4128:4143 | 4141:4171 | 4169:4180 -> 2.01 A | 3.18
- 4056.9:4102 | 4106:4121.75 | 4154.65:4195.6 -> -1.42 A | 3.2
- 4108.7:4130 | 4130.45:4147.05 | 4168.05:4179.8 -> 1.07 A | 3.31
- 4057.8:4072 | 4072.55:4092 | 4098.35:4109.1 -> 0.91 A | 3.37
